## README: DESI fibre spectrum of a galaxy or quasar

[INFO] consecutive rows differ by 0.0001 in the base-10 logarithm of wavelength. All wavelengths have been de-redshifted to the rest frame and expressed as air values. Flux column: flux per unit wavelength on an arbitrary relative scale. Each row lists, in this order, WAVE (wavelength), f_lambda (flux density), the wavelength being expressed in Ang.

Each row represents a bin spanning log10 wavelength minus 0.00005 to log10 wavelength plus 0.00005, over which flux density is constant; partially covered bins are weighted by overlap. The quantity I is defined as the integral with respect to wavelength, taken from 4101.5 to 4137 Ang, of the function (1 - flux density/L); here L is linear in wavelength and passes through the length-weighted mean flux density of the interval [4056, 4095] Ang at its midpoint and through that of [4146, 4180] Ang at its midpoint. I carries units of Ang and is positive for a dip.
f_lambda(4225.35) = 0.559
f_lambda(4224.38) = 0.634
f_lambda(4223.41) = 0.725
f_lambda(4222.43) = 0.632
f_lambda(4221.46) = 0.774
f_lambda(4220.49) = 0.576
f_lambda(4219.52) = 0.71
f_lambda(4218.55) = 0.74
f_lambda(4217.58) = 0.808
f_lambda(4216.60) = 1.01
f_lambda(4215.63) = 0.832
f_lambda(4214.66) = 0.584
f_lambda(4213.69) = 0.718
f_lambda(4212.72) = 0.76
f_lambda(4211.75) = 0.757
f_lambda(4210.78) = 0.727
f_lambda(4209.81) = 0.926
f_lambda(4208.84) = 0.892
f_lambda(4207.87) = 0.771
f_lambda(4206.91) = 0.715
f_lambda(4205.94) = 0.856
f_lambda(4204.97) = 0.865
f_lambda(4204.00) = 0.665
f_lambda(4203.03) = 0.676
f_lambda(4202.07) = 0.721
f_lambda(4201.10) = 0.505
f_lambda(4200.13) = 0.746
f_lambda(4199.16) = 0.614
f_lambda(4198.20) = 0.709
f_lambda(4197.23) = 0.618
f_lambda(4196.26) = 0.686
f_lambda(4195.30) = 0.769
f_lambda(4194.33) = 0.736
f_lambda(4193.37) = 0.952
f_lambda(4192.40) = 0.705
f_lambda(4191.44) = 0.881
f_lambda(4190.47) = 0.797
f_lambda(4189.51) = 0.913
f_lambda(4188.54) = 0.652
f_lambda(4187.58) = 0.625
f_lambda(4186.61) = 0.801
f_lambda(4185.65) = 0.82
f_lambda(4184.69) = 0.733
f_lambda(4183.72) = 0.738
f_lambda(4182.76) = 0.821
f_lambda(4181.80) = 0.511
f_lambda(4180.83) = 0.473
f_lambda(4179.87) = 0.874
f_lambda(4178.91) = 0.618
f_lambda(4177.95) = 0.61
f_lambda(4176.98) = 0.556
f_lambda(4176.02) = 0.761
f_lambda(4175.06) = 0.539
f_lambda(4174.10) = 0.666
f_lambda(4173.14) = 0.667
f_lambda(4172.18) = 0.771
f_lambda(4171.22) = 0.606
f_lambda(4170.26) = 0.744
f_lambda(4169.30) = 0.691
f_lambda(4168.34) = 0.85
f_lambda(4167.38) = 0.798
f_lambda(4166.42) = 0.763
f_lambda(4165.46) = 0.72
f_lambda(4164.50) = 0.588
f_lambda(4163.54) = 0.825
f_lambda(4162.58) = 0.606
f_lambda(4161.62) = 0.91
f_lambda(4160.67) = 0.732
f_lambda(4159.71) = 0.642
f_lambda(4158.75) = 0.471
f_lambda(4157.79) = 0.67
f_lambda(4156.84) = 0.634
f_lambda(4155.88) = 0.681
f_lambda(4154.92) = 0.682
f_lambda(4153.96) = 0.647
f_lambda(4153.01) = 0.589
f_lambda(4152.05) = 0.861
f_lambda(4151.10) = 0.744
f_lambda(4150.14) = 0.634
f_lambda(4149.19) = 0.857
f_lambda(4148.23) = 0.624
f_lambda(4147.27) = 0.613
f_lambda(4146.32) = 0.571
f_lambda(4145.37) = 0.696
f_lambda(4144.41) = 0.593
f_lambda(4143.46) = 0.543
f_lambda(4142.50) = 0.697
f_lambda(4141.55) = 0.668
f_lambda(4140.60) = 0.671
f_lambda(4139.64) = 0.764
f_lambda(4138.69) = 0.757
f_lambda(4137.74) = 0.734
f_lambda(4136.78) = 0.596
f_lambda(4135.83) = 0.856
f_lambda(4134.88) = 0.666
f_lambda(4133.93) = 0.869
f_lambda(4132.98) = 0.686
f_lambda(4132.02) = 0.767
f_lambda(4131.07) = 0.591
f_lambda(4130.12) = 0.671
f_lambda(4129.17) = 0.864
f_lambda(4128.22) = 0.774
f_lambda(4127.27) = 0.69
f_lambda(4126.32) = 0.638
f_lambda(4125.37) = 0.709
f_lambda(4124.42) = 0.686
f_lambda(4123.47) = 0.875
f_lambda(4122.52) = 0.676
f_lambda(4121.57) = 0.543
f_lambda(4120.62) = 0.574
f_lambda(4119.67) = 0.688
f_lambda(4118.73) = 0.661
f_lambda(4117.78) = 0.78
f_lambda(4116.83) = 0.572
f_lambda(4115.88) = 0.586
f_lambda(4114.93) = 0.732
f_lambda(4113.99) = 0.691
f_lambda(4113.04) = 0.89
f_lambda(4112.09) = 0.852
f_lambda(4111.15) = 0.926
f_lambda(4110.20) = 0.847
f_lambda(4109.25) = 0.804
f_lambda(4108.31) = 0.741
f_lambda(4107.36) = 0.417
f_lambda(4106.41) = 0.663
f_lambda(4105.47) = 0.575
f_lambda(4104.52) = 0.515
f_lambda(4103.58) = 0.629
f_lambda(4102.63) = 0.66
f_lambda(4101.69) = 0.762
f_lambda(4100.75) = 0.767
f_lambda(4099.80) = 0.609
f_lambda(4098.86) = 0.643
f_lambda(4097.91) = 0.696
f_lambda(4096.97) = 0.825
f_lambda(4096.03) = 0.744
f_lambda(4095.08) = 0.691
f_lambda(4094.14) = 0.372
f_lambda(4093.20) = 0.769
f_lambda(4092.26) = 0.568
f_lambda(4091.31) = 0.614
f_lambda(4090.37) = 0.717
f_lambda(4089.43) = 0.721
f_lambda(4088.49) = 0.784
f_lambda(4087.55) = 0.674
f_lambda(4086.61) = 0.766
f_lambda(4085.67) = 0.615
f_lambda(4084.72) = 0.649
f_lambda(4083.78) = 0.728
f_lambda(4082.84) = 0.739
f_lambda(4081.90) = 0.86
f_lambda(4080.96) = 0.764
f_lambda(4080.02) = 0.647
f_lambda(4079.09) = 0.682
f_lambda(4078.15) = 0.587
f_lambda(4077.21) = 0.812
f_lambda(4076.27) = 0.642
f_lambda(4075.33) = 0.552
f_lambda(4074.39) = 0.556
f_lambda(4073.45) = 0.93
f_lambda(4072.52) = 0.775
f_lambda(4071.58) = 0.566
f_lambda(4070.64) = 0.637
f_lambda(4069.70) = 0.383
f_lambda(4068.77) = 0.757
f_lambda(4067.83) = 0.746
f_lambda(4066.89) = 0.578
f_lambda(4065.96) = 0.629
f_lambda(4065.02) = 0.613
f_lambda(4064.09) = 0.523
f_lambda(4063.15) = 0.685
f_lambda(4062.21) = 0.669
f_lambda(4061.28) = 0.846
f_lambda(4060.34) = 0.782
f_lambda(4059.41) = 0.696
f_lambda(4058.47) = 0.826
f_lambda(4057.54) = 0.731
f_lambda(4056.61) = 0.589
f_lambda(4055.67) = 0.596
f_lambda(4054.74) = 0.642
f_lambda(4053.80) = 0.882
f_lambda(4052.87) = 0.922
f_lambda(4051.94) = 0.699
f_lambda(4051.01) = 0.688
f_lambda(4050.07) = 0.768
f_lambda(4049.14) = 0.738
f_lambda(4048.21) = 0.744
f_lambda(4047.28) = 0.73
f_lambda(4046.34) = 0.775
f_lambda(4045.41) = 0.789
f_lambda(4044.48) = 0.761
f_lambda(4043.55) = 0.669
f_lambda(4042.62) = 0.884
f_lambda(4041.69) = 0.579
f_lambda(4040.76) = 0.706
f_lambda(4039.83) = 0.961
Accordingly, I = -1.1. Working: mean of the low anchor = 0.677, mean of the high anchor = 0.688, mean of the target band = 0.704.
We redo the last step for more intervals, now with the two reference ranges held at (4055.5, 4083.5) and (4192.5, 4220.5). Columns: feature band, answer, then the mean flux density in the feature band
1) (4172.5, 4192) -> 0.89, 0.704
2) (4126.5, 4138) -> -0.25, 0.728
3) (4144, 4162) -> 1.17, 0.676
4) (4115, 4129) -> 0.52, 0.681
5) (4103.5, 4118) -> 0.00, 0.702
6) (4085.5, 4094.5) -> 0.34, 0.665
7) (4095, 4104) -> -0.10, 0.703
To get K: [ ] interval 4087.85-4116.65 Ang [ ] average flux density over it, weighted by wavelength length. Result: 0.692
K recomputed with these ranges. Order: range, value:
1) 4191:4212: 0.75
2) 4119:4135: 0.704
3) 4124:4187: 0.695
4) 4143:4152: 0.663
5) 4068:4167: 0.69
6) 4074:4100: 0.681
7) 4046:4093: 0.697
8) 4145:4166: 0.682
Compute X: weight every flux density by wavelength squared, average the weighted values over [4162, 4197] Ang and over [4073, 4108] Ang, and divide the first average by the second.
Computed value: 1.11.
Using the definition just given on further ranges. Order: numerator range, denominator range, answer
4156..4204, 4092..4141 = 1.04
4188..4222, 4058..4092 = 1.17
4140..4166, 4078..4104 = 1.01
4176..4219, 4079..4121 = 1.12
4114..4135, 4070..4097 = 1.04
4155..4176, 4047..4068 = 1.03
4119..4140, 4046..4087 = 1.05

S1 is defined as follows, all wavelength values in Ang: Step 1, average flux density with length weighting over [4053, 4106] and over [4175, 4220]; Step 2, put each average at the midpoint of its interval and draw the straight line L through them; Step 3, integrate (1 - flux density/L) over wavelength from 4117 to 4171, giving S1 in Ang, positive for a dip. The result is 1.0 Ang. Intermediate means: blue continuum 0.68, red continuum 0.736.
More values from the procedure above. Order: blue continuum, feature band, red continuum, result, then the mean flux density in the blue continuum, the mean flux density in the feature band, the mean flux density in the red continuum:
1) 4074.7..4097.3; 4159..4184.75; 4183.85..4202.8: 1.11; 0.687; 0.694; 0.735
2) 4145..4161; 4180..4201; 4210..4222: -0.25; 0.667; 0.727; 0.753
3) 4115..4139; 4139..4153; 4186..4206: 0.61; 0.7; 0.679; 0.736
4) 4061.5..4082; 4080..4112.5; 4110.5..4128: -0.40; 0.662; 0.696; 0.712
